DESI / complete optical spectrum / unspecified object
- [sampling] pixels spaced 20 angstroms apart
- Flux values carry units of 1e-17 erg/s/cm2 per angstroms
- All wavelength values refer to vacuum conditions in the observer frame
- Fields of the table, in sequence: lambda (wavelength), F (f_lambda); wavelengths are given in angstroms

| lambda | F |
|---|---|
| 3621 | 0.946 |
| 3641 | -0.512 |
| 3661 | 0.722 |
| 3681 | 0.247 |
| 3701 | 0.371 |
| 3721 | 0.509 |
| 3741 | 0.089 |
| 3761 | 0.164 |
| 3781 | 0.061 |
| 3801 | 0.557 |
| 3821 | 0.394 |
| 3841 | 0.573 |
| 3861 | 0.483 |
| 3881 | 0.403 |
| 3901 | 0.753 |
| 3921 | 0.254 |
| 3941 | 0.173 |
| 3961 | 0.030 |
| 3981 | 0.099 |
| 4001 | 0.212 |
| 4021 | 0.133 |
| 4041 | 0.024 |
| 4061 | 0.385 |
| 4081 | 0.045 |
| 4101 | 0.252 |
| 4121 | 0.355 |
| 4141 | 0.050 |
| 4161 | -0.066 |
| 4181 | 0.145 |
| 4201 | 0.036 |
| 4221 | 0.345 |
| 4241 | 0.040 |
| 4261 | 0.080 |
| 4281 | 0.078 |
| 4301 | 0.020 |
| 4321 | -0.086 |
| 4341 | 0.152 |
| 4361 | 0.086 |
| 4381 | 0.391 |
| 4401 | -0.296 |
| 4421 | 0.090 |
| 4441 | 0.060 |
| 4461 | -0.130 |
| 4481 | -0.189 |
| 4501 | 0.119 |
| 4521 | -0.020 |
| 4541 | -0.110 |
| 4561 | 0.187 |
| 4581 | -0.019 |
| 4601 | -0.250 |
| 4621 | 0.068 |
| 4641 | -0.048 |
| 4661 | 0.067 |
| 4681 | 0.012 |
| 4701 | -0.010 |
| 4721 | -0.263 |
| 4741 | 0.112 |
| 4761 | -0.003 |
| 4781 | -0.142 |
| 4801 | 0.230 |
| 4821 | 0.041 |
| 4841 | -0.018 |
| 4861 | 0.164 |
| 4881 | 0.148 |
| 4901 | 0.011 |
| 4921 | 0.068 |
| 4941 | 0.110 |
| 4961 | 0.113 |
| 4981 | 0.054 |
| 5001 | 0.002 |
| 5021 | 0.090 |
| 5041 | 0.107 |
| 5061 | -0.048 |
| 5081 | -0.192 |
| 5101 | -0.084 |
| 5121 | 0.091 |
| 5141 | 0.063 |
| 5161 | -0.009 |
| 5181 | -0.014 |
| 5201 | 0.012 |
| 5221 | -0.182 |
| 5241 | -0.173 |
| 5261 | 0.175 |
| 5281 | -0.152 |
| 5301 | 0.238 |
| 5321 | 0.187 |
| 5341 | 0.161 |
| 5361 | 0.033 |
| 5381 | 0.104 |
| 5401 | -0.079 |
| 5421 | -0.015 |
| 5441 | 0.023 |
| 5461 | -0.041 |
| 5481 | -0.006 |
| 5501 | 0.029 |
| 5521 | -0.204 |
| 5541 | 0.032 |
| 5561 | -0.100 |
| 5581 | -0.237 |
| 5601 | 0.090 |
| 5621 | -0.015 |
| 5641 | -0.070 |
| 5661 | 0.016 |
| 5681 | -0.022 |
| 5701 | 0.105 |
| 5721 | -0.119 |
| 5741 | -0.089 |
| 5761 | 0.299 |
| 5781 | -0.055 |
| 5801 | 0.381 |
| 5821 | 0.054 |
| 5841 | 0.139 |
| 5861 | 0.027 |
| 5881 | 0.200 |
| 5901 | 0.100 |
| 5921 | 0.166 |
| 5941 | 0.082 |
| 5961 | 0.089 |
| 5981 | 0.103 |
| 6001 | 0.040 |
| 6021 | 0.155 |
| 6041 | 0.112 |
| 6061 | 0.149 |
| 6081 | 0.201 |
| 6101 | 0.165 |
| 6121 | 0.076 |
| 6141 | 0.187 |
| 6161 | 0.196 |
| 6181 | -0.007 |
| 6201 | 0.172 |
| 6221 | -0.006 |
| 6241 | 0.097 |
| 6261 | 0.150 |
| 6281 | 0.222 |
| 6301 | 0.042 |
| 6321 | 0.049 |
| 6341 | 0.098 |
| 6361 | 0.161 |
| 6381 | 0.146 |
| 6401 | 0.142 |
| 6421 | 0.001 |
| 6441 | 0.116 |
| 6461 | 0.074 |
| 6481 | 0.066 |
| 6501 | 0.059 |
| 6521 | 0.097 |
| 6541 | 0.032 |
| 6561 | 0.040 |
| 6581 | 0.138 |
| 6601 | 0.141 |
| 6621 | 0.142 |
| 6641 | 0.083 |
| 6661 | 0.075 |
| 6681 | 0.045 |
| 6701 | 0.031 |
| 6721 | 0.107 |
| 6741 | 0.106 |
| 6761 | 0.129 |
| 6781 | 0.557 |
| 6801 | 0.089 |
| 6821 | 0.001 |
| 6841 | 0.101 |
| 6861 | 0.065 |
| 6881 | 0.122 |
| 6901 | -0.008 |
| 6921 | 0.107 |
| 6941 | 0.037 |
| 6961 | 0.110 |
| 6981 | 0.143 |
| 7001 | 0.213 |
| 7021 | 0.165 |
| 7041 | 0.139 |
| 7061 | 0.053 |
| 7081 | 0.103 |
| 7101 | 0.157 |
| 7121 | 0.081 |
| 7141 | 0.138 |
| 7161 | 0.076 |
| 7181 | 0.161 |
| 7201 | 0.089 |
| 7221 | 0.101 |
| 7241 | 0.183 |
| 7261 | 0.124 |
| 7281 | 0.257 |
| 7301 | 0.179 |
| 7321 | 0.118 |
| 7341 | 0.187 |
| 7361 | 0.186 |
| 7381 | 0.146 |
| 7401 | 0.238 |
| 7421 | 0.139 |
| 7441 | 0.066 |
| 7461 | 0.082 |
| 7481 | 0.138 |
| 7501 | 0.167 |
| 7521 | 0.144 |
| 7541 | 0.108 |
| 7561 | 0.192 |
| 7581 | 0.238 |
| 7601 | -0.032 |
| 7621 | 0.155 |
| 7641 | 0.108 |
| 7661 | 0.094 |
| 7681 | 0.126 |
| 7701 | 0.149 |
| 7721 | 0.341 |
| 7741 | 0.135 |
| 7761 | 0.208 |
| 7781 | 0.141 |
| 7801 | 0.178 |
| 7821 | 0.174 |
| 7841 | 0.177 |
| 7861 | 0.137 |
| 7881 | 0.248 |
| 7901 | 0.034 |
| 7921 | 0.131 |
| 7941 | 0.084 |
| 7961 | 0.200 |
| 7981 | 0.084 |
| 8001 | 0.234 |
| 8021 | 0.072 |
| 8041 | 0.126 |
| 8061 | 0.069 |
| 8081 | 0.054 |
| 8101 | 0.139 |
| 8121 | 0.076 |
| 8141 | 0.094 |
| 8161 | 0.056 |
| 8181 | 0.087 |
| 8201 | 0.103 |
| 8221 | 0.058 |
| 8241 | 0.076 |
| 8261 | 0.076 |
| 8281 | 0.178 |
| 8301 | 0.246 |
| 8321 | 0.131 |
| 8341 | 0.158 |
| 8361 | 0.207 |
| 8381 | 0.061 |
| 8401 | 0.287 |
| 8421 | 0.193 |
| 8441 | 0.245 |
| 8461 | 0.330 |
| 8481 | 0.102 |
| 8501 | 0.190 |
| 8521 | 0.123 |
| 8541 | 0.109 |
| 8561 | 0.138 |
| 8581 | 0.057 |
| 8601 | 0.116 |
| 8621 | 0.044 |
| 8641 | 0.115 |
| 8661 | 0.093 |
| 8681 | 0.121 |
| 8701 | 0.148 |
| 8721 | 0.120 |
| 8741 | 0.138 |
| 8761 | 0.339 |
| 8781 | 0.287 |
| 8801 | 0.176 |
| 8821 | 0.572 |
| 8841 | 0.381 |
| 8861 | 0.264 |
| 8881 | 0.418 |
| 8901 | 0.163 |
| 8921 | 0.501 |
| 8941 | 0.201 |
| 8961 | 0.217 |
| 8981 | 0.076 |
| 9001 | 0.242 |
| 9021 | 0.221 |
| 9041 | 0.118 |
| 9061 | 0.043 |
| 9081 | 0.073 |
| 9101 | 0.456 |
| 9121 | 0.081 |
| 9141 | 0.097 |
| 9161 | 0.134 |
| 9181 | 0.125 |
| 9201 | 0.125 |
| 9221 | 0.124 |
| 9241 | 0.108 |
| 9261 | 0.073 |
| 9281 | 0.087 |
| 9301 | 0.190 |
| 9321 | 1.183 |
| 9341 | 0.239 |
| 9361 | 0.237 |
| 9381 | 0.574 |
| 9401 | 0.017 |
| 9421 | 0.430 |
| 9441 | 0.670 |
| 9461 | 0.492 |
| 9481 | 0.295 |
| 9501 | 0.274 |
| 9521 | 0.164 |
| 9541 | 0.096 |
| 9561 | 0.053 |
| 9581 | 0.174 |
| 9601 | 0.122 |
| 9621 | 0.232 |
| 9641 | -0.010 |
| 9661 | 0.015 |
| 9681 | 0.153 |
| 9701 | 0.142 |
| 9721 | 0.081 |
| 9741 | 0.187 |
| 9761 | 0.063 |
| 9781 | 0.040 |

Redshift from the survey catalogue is 0.82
